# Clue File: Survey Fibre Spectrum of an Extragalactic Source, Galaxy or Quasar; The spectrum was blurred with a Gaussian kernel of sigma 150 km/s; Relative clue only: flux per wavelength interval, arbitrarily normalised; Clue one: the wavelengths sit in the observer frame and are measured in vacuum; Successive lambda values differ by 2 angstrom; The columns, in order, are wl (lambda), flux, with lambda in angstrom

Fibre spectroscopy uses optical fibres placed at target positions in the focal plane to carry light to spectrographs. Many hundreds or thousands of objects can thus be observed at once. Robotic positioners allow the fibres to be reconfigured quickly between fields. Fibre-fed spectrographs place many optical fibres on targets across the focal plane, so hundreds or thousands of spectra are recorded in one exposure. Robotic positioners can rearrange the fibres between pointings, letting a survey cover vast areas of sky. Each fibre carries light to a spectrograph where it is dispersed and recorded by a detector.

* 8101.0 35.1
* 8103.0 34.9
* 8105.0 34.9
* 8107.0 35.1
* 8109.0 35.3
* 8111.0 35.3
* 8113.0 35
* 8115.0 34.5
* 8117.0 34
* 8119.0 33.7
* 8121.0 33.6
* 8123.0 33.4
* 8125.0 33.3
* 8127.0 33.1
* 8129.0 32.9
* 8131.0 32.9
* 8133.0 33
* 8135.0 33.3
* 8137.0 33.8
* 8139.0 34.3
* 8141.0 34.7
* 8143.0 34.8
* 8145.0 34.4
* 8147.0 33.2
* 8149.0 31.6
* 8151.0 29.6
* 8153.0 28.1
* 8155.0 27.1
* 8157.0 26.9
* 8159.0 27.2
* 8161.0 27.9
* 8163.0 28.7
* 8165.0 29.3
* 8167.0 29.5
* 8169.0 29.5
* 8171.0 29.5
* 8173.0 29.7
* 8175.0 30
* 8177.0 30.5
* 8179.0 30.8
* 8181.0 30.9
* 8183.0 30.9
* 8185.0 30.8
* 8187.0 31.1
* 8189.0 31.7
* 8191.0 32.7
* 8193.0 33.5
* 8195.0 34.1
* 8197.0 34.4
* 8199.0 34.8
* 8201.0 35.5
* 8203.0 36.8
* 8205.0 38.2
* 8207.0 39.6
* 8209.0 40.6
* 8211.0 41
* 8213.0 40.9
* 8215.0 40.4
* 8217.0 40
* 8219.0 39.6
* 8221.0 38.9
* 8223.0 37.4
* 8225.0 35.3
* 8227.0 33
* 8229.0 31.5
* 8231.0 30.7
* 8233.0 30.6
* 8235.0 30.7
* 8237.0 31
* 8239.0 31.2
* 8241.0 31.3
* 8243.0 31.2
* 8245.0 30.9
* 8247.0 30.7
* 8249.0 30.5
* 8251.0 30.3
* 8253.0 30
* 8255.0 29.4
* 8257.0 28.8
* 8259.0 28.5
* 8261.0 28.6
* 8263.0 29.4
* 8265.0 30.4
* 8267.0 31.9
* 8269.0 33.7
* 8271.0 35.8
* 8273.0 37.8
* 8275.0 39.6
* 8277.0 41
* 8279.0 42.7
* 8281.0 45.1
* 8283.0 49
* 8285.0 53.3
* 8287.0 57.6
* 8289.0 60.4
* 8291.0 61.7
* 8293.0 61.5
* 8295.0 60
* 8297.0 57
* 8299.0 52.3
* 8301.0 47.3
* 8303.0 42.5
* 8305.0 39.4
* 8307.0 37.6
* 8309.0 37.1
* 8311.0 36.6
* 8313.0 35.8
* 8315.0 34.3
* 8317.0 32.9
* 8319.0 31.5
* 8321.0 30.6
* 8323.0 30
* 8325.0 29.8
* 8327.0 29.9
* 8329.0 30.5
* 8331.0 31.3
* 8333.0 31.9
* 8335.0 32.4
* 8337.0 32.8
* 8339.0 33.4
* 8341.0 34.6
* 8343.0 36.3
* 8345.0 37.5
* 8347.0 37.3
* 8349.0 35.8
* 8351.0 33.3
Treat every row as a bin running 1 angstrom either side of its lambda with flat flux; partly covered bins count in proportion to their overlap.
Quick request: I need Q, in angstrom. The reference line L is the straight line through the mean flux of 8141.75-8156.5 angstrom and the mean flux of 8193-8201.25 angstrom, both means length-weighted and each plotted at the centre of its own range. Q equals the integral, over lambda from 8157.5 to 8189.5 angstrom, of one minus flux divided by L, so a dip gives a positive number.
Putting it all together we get 3.0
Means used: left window 31.2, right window 34.5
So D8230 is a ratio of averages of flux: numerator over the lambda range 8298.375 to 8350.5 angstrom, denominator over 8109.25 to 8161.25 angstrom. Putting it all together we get 1.09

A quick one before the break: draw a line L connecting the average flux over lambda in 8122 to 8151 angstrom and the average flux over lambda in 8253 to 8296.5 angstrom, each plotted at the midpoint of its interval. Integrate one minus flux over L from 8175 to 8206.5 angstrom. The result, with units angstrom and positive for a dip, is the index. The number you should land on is 3.2 angstrom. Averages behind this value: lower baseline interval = 33.3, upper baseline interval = 42.1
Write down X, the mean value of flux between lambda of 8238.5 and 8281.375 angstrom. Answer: 33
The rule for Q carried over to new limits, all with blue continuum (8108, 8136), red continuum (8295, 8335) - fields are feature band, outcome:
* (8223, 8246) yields 2.5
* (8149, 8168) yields 3.3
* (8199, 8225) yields -2.5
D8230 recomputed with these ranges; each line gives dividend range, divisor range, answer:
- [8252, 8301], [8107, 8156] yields 1.29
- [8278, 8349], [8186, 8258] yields 1.20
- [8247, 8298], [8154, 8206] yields 1.32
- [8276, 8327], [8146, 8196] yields 1.46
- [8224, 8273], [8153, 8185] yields 1.07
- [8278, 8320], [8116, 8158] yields 1.43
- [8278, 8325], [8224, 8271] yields 1.44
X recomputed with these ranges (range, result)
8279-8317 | 47.7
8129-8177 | 30.9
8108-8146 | 34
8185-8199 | 32.9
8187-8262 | 33.9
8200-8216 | 39.1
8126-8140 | 33.3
